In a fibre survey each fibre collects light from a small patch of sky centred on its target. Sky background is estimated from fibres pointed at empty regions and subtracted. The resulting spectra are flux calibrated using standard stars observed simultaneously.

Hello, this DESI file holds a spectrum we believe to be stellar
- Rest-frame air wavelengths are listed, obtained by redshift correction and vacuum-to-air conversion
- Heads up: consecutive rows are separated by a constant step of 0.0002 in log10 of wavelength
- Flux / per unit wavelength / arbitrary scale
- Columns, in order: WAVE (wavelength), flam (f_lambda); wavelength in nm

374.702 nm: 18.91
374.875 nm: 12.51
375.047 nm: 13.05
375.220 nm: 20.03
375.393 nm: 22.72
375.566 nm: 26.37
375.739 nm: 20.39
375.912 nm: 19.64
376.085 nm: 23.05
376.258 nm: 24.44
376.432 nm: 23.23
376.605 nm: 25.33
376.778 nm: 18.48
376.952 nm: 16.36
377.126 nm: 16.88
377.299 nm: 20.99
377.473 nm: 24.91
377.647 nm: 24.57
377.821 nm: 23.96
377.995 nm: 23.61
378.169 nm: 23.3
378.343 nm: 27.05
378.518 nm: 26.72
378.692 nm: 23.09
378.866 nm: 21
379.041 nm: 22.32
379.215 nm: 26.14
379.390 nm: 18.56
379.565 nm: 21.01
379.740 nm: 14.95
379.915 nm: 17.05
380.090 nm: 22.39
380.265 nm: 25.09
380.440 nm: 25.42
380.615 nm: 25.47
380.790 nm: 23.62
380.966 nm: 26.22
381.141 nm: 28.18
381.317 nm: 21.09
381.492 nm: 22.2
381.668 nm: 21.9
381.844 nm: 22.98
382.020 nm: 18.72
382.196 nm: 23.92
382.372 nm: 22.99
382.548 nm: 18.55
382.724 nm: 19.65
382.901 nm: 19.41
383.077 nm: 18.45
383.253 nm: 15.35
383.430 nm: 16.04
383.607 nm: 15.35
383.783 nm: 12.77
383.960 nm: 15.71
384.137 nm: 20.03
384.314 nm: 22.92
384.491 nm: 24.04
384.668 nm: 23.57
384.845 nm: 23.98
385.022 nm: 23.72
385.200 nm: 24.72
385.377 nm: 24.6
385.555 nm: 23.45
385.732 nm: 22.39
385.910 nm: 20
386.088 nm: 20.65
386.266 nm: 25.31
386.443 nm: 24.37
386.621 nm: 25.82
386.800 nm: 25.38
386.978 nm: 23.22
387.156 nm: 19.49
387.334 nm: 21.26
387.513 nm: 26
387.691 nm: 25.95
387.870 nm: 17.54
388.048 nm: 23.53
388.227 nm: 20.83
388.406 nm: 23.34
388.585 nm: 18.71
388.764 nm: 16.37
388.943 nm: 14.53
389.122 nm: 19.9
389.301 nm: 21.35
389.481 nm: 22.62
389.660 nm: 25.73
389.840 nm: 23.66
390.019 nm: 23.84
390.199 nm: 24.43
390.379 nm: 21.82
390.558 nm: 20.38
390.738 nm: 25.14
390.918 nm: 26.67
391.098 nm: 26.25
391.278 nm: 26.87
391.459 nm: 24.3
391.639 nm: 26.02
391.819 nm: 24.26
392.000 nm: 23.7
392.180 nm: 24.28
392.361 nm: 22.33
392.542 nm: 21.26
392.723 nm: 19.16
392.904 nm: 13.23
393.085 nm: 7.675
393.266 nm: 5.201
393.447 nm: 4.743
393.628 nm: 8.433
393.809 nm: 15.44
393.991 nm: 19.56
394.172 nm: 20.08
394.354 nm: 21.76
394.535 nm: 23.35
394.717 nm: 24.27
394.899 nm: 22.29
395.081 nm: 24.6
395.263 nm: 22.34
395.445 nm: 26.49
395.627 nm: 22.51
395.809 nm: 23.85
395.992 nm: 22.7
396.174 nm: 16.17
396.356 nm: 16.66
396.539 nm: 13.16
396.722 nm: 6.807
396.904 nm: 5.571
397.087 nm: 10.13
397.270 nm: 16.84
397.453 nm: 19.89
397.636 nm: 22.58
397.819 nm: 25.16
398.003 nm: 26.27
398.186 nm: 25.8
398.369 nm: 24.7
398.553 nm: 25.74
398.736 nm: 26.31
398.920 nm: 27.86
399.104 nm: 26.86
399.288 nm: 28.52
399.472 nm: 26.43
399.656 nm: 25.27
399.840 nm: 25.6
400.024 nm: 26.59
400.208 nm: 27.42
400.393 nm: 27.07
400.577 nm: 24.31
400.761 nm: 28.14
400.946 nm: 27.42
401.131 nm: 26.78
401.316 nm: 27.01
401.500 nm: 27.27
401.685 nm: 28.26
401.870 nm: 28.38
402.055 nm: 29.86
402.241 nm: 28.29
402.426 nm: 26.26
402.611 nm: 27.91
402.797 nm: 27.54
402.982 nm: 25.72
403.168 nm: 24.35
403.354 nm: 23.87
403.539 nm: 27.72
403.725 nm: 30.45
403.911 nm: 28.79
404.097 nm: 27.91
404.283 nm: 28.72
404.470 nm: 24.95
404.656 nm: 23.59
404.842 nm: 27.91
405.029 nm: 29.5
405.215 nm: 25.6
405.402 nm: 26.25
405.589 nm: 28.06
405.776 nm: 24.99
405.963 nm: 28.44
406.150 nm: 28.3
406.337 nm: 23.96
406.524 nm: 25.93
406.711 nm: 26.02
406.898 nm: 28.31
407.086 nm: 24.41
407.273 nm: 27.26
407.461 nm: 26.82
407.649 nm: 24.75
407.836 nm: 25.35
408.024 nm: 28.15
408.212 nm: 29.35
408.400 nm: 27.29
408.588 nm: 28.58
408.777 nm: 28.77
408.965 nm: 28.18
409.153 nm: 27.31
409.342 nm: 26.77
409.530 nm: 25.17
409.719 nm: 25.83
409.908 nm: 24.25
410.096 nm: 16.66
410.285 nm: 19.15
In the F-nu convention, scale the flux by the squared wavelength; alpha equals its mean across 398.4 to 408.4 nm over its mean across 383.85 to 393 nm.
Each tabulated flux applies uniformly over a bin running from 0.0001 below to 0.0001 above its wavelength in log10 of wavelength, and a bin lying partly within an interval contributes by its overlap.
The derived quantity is 1.3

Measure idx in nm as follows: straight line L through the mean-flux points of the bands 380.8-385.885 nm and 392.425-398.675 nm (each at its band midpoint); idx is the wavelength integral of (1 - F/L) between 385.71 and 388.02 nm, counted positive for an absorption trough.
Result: -0.284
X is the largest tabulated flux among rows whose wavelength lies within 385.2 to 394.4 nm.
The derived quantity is 26.87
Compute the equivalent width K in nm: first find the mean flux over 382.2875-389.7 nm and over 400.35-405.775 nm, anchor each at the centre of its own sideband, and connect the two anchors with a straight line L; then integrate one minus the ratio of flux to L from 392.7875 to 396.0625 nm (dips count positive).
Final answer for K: 0.81 nm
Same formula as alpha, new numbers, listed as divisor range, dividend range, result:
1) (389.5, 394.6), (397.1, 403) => 1.33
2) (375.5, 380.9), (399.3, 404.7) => 1.36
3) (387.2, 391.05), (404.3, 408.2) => 1.31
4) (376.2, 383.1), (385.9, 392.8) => 1.07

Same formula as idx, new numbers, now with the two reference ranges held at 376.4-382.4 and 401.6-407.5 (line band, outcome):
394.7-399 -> 0.830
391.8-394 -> 0.813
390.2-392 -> 0.004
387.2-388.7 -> 0.131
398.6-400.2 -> -0.037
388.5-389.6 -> 0.234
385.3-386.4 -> 0.043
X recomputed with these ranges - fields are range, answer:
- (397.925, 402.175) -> 29.86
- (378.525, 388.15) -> 28.18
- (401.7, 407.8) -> 30.45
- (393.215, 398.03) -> 26.49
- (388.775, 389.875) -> 25.73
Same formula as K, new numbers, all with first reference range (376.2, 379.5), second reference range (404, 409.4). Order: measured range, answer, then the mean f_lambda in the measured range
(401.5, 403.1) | -0.09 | 27.7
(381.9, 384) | 0.47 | 18.2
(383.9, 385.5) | 0.06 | 22.7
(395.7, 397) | 0.53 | 15.1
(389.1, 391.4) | 0.06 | 23.9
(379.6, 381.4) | 0.01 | 22.9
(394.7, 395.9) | 0.07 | 23.7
